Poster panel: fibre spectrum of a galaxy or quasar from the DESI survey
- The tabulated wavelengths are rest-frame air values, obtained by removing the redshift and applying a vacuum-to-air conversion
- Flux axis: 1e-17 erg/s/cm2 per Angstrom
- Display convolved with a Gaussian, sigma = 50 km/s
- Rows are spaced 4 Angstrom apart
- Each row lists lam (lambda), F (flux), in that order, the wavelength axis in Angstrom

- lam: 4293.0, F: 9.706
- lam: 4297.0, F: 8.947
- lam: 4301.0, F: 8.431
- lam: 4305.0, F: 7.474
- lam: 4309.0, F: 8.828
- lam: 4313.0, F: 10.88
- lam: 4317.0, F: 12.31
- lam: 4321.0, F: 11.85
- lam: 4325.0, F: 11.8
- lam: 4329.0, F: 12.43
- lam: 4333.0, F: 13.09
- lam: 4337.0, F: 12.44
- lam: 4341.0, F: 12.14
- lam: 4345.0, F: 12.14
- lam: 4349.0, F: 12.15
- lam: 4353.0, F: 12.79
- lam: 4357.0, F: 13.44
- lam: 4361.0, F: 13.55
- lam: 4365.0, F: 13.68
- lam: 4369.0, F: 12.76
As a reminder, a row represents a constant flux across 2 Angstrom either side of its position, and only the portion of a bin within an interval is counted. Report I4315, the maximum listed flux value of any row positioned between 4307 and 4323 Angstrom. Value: 12.31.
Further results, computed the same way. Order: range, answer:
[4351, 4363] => 13.55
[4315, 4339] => 13.09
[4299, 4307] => 8.431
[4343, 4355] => 12.79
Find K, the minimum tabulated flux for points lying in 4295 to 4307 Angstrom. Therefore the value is 7.474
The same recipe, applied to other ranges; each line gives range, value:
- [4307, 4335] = 8.828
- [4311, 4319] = 10.88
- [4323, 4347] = 11.8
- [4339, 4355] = 12.14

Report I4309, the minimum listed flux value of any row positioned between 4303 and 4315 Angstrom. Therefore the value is 7.474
